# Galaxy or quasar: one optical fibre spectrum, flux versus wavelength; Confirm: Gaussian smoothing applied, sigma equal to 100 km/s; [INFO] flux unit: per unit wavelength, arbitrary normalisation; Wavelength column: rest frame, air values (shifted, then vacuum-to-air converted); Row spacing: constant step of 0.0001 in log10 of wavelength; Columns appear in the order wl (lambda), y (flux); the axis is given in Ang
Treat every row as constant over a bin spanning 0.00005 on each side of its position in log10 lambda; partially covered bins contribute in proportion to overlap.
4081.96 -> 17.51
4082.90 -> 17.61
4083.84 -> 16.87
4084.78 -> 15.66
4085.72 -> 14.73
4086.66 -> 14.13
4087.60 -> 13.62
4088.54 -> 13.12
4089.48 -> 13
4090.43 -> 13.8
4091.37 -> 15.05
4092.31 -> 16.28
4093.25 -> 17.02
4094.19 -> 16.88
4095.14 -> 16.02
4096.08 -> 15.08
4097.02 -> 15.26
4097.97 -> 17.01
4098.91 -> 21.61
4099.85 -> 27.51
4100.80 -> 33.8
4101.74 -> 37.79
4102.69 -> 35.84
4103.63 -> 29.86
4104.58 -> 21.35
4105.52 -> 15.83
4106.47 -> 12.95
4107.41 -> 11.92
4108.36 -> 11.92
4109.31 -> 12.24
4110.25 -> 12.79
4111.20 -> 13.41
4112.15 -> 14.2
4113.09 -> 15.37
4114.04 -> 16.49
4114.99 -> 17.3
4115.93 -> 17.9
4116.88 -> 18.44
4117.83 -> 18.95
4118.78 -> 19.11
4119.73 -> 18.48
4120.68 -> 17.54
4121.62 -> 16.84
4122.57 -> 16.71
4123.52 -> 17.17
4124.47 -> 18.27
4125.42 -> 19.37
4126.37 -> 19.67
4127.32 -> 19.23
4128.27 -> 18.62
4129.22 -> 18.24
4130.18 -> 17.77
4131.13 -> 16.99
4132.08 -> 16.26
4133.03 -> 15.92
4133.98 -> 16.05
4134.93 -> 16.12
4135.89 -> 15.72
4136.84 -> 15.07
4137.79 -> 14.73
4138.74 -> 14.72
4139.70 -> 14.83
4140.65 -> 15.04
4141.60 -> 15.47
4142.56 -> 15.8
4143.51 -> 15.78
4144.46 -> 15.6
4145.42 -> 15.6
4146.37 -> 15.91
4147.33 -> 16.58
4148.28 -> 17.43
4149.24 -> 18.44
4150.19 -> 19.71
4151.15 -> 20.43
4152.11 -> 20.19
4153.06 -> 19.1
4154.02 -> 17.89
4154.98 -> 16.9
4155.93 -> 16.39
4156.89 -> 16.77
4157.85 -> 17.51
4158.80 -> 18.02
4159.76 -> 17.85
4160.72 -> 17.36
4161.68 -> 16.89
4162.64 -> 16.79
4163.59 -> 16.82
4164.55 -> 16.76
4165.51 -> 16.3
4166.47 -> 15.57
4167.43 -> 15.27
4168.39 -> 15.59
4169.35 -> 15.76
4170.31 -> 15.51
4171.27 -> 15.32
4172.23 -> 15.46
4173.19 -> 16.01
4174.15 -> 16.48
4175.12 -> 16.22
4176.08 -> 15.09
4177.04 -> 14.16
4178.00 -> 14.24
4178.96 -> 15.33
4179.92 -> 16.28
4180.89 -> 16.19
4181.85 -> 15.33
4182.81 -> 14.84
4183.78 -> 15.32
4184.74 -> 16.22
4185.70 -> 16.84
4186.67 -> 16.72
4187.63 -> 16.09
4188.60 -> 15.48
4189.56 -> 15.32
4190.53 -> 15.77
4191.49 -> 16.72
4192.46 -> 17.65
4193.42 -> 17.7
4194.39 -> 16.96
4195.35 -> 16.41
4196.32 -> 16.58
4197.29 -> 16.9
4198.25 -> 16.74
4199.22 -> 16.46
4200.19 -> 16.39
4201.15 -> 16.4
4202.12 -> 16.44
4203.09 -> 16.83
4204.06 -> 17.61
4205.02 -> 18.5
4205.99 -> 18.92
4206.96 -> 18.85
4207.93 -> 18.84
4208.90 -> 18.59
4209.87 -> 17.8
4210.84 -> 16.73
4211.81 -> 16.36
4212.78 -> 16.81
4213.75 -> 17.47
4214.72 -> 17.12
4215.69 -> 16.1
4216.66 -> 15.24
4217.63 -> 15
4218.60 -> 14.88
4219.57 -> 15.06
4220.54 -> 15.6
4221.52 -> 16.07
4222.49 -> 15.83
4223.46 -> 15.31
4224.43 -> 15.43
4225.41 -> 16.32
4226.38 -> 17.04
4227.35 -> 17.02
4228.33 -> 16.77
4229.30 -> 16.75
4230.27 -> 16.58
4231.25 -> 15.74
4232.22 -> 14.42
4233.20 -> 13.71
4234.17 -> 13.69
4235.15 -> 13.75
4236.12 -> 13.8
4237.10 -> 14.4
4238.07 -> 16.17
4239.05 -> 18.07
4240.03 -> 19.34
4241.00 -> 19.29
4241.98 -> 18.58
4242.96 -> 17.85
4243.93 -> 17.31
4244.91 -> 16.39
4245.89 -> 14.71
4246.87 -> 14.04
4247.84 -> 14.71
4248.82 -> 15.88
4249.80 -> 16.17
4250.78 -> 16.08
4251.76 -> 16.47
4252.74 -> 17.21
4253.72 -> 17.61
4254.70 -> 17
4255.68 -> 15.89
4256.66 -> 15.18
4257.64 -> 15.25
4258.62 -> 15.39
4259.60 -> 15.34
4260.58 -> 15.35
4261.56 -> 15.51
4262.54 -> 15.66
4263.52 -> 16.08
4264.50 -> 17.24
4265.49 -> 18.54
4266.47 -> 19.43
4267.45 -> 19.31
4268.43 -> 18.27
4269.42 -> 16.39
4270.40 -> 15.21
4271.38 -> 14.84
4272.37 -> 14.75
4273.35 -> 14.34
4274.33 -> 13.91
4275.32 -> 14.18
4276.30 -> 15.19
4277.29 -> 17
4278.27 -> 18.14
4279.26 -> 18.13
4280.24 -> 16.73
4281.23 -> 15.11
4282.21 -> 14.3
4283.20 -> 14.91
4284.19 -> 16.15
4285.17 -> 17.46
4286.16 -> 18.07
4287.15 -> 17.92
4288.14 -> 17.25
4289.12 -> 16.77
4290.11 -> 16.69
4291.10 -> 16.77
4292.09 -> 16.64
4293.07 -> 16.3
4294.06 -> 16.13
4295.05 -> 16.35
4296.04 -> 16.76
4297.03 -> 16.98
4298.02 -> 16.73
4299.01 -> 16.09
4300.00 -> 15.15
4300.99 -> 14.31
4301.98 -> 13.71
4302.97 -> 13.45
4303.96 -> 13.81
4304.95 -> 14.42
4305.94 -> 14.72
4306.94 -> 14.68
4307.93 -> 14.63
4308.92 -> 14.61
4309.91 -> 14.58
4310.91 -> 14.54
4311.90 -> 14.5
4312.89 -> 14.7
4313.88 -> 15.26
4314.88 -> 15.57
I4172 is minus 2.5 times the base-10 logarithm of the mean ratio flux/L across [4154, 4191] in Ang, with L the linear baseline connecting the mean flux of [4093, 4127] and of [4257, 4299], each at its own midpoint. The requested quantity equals 0.12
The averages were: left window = 18.8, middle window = 16.1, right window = 16.4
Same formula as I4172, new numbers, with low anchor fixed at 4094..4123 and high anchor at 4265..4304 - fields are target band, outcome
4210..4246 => 0.06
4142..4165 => 0.05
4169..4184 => 0.16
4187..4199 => 0.07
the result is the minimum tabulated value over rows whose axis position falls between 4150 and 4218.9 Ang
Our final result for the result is 14.16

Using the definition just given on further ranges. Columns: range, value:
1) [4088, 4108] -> 11.92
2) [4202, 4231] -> 14.88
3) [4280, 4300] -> 14.3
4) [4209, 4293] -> 13.69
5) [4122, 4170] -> 14.72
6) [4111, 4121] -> 13.41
